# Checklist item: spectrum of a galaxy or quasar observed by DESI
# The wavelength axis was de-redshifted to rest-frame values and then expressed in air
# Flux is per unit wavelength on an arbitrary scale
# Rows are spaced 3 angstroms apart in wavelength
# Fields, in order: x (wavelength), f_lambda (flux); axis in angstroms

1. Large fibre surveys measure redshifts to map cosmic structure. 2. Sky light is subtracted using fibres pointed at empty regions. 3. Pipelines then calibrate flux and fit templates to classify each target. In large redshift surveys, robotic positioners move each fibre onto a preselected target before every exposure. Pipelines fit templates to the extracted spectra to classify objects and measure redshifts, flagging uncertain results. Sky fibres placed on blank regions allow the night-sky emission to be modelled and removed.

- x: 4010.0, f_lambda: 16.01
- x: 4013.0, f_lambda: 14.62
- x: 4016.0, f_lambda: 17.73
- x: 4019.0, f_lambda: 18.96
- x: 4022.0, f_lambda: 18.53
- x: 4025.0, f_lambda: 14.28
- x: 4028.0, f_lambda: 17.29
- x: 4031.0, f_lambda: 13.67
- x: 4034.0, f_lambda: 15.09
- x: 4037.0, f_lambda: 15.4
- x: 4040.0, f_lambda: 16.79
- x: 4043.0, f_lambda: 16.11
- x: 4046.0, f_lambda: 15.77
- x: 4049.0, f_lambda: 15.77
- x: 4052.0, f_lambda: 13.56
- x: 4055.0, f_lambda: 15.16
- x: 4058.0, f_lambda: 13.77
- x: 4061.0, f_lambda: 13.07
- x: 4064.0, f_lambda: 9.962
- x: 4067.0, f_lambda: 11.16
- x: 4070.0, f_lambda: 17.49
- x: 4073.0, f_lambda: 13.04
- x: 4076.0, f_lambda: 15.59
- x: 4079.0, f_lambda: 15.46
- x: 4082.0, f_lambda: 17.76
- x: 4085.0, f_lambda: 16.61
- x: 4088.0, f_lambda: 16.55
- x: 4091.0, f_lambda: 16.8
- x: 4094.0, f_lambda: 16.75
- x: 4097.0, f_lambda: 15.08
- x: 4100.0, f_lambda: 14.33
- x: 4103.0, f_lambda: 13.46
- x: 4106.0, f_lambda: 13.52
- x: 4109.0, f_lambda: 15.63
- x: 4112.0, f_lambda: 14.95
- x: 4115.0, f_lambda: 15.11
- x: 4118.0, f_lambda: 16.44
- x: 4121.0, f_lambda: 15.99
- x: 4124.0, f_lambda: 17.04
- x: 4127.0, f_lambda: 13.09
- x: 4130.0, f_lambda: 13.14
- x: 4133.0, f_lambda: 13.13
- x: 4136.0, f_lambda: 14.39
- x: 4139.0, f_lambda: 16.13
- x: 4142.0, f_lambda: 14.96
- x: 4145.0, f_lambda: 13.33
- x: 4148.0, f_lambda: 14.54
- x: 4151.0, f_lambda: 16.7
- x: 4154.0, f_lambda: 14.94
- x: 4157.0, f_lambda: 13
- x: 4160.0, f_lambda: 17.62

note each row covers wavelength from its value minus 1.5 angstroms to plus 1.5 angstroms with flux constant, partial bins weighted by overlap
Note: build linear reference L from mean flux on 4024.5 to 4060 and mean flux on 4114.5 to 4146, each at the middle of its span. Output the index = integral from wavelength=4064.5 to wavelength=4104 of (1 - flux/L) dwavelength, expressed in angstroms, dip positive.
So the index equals -0.7 angstroms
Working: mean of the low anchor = 15.2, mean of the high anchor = 14.8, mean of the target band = 15.3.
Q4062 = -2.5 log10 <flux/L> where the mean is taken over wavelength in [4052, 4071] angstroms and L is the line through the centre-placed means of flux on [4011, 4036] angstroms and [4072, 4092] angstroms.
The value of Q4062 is 0.20 mag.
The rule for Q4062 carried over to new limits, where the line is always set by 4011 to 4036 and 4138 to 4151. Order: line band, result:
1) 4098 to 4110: 0.08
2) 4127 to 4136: 0.13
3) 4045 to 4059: 0.08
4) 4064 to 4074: 0.18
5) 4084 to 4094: -0.08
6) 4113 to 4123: -0.05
